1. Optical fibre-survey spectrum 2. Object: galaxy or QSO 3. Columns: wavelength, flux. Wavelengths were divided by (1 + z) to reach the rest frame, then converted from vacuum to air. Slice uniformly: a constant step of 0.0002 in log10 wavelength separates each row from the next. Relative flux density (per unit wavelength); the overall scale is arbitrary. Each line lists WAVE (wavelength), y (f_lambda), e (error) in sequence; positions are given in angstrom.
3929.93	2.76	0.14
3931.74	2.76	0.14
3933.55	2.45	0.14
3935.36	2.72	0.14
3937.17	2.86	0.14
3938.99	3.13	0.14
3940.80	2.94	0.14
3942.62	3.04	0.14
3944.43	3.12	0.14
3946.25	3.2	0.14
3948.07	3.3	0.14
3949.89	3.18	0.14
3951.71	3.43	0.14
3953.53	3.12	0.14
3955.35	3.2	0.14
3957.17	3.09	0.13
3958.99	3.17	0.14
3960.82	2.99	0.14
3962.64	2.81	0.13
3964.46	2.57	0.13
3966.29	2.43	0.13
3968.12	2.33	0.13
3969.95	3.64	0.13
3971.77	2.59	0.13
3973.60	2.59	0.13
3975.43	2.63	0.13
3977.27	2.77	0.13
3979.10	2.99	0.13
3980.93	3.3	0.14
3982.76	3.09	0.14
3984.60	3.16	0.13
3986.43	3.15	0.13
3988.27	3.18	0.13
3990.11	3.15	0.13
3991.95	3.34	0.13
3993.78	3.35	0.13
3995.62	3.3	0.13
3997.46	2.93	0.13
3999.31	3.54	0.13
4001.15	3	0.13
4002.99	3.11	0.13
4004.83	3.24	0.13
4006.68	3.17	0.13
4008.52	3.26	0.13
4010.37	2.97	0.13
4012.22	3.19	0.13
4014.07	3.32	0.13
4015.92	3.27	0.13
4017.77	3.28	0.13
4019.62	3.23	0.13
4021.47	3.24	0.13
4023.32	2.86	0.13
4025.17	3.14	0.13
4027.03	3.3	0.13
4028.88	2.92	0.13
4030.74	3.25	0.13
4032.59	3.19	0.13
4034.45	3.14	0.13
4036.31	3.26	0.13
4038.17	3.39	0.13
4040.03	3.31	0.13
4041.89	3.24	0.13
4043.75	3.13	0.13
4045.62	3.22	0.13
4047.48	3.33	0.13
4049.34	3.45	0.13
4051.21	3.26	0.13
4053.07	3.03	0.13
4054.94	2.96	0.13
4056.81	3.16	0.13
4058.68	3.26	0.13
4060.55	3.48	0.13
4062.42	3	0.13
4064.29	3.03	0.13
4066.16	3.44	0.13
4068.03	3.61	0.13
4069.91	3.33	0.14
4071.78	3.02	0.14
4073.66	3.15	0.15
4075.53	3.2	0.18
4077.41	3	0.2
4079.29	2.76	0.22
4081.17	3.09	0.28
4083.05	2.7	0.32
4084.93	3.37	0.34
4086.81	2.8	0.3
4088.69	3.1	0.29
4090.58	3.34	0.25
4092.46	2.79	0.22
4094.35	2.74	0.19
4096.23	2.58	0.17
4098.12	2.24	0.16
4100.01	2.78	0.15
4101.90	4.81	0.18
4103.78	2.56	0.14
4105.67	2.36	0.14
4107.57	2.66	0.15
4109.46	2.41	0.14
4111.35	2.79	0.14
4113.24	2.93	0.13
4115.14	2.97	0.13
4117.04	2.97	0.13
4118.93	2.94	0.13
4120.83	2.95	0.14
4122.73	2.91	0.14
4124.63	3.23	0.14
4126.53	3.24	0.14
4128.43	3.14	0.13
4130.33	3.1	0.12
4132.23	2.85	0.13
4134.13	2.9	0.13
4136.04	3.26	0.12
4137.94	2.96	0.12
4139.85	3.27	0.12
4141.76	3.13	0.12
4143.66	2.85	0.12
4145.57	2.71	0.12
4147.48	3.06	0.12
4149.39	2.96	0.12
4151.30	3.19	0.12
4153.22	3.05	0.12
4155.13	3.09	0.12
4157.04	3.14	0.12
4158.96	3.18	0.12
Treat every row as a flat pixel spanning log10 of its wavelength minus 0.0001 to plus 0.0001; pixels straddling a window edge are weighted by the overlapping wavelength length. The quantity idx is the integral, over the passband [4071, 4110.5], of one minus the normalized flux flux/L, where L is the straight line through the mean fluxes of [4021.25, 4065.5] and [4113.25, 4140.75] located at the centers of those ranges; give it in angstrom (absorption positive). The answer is 2.3 angstrom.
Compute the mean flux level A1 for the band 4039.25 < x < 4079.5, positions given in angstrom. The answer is 3.21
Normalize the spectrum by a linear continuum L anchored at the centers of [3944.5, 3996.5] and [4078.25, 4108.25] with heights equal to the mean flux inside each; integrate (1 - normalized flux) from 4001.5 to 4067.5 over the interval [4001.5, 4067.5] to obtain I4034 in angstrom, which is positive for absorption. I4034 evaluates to -5.0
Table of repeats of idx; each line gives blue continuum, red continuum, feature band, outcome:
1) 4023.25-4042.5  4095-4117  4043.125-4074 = -1.64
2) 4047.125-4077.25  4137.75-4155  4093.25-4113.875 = 2.13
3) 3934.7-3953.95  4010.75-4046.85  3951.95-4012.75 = 1.94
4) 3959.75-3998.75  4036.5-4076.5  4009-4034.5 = -0.40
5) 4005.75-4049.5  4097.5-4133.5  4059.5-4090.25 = -0.68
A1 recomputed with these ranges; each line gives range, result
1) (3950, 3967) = 3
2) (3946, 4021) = 3.09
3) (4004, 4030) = 3.17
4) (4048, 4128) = 3.03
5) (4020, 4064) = 3.19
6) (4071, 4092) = 3.04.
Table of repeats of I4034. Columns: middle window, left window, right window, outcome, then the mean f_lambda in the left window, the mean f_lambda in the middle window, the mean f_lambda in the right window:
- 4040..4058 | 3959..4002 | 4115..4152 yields -1.15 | 3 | 3.2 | 3.03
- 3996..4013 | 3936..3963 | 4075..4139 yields -0.60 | 3.11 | 3.16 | 2.95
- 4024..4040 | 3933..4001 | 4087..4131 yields -1.17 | 3.02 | 3.2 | 2.93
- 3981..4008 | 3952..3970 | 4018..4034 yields -1.43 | 2.92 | 3.2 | 3.15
